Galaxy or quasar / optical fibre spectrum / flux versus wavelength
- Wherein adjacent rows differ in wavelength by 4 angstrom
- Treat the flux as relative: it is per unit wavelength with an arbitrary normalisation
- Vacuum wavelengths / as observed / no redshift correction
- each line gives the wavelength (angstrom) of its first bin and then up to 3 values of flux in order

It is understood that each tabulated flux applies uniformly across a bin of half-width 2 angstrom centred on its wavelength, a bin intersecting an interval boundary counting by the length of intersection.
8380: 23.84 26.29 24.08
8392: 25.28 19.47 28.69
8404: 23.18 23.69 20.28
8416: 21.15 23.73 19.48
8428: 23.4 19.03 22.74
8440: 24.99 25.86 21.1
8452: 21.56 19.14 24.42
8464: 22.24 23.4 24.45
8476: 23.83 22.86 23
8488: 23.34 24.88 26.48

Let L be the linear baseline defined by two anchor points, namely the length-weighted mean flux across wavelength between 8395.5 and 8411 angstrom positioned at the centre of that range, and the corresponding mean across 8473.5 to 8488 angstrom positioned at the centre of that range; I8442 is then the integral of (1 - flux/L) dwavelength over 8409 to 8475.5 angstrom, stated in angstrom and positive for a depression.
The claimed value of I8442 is 3.5 angstrom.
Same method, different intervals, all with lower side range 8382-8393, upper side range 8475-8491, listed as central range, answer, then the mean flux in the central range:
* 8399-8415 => 0.9 angstrom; 23.5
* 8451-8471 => 1.2 angstrom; 22.3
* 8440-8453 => 0.4 angstrom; 23.3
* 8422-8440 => 2.0 angstrom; 21.6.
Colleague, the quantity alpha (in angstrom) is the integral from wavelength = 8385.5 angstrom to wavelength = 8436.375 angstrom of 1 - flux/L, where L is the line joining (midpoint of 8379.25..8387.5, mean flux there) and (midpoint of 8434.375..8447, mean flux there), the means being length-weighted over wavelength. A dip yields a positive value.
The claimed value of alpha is 4.2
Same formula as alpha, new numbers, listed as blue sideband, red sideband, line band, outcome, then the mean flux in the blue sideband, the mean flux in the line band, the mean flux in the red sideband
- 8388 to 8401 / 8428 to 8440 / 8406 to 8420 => 0.67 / 24.1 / 22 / 22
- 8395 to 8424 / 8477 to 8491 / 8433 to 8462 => 0.39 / 22.8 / 22.7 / 23.3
